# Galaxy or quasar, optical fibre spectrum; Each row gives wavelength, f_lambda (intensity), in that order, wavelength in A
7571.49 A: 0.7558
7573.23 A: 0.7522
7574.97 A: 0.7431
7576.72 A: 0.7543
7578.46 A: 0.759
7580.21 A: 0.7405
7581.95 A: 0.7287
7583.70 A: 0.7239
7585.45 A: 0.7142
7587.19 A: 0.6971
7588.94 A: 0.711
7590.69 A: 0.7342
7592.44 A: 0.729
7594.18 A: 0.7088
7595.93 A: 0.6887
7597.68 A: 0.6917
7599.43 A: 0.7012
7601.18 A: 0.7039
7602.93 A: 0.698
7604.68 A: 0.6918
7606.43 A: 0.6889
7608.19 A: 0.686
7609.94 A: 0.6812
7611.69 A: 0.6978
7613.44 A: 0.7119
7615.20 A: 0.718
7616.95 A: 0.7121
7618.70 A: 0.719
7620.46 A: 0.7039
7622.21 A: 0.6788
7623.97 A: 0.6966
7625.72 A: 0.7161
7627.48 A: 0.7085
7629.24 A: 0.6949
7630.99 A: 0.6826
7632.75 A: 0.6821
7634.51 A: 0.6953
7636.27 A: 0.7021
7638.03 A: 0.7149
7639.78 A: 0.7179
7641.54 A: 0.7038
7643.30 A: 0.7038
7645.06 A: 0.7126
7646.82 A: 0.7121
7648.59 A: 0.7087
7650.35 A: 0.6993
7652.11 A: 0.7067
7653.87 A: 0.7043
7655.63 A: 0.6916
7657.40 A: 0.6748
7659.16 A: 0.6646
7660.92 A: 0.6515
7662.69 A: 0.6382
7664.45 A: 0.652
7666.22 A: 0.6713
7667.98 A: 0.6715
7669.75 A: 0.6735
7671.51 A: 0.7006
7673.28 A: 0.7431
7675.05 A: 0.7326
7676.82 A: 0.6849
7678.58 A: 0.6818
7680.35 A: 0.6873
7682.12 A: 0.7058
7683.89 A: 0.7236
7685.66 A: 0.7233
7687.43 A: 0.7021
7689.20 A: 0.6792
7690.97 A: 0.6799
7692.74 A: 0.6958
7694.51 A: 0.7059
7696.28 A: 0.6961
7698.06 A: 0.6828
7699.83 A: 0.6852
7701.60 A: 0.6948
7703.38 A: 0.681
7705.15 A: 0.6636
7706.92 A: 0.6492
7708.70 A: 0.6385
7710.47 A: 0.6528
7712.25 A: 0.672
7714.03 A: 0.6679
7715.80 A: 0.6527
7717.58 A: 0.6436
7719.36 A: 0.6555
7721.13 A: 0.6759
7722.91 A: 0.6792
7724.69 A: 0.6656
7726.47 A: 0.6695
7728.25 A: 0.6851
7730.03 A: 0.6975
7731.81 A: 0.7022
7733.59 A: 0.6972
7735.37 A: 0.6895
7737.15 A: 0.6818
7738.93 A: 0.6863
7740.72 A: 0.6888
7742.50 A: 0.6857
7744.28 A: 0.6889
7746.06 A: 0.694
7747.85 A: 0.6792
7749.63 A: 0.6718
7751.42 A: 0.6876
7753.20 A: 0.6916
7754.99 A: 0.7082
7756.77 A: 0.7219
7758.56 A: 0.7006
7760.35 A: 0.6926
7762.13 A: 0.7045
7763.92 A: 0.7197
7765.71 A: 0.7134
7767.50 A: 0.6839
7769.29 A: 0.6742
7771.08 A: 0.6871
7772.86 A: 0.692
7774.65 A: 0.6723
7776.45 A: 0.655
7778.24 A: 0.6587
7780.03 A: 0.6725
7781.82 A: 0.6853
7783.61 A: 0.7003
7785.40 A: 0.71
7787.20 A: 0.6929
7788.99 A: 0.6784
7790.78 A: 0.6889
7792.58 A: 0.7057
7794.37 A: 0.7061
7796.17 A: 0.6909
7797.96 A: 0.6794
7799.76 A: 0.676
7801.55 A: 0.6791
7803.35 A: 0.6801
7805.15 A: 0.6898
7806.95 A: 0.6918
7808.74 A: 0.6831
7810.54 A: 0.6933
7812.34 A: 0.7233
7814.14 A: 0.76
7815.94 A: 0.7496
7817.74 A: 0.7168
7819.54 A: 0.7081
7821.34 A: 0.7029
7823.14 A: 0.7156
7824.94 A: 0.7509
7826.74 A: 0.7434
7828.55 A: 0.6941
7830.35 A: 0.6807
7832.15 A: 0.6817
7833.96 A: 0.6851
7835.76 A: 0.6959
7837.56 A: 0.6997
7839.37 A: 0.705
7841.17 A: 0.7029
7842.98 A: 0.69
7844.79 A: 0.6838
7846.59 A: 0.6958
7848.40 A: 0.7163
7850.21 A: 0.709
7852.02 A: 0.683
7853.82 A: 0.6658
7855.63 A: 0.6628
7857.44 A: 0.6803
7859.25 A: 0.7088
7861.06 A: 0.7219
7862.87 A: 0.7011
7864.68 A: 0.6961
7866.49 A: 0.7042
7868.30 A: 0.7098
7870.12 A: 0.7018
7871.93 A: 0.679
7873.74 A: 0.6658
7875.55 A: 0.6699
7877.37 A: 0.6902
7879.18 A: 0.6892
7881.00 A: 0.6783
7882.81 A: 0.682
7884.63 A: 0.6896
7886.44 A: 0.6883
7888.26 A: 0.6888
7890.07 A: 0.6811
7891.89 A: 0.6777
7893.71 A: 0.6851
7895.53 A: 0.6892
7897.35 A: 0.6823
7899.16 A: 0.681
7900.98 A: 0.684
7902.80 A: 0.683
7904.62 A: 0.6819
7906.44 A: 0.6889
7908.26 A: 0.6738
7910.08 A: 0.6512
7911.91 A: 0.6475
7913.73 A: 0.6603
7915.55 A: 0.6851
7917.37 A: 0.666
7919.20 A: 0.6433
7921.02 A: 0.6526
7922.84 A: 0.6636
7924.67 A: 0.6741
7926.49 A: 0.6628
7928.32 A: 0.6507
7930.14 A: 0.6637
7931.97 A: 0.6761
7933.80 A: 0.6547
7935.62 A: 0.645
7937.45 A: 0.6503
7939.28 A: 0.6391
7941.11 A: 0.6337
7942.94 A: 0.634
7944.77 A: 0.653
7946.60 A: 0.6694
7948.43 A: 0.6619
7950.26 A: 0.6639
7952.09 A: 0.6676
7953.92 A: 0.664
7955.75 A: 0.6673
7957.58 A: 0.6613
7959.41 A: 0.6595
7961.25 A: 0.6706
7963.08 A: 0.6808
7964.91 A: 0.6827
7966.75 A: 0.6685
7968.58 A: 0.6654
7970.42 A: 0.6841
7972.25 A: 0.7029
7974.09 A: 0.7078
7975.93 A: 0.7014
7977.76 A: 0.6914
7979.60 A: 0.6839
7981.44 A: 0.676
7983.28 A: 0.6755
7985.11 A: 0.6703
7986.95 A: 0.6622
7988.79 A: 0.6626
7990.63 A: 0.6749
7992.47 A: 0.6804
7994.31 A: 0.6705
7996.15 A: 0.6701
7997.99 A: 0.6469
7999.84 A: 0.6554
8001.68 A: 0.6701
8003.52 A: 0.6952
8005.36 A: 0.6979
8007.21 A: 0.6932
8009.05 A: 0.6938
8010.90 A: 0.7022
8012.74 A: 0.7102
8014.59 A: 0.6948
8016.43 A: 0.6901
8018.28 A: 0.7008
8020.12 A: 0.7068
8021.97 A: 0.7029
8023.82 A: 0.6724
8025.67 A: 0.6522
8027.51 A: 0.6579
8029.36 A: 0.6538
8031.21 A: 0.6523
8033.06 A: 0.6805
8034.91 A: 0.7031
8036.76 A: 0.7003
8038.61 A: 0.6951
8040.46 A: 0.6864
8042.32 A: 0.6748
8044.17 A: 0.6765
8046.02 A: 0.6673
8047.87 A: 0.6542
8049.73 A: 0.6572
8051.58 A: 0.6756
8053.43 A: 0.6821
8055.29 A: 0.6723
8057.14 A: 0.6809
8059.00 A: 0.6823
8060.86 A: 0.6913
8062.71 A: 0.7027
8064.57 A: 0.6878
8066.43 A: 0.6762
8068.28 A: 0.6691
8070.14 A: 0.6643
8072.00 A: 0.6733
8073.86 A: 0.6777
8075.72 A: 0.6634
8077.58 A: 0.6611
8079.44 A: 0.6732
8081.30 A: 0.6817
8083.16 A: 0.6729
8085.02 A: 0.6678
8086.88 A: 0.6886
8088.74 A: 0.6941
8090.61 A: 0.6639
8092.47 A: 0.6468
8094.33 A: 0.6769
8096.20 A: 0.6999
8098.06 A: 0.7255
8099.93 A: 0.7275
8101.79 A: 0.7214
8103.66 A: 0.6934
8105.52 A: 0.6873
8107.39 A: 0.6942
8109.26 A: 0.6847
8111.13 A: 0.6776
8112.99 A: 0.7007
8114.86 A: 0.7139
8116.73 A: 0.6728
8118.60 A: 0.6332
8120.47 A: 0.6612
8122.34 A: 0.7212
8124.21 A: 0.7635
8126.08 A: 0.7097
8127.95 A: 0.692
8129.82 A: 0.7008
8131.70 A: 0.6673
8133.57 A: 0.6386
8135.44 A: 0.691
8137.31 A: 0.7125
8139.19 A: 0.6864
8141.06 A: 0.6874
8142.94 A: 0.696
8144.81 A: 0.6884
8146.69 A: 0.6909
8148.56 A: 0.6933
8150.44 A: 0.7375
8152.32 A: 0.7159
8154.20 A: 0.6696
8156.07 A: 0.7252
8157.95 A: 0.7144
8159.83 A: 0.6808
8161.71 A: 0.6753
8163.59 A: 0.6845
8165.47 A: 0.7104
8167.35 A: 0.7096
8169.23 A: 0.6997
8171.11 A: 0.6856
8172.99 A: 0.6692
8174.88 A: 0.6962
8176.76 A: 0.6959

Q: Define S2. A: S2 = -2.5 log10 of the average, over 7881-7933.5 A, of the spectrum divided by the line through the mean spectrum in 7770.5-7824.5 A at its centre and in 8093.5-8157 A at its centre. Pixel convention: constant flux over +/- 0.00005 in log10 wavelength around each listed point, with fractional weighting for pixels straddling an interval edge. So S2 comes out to 0.04 mag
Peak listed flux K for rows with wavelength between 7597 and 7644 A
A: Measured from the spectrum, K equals 0.719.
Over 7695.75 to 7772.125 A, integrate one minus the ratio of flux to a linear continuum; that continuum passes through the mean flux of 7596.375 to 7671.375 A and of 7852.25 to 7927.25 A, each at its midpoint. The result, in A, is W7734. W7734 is 0.6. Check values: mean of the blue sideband 0.694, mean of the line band 0.683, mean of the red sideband 0.68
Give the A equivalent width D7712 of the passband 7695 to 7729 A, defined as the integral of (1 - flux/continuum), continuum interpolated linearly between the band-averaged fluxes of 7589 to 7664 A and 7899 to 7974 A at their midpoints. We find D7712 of 1.0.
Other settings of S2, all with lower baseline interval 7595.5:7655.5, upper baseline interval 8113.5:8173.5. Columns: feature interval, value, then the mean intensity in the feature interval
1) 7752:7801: 0.01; 0.691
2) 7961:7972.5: 0.03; 0.679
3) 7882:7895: 0.02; 0.685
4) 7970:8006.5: 0.03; 0.679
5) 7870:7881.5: 0.03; 0.681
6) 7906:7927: 0.05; 0.664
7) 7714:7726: 0.06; 0.663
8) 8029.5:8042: 0.02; 0.683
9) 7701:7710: 0.06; 0.664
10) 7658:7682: 0.03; 0.682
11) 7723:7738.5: 0.02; 0.686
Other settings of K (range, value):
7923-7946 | 0.6761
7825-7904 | 0.7434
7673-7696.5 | 0.7431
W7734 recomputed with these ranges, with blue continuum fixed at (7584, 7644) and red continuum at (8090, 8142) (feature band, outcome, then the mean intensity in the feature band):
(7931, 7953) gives 1.3 A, 0.654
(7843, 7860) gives 0.2 A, 0.689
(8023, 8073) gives 1.2 A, 0.676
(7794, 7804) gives 0.2 A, 0.684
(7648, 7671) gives 0.8 A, 0.678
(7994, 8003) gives 0.4 A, 0.663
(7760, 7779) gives 0.3 A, 0.687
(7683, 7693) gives 0.0 A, 0.701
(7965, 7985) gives 0.3 A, 0.685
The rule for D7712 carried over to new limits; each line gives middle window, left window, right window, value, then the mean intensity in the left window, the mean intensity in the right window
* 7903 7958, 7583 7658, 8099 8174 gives 2.9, 0.703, 0.695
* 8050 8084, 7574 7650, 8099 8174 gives 1.0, 0.709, 0.695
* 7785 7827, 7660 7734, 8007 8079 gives -1.4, 0.681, 0.68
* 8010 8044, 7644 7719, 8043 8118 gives -0.1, 0.684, 0.682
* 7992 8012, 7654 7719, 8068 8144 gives 0.2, 0.681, 0.686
